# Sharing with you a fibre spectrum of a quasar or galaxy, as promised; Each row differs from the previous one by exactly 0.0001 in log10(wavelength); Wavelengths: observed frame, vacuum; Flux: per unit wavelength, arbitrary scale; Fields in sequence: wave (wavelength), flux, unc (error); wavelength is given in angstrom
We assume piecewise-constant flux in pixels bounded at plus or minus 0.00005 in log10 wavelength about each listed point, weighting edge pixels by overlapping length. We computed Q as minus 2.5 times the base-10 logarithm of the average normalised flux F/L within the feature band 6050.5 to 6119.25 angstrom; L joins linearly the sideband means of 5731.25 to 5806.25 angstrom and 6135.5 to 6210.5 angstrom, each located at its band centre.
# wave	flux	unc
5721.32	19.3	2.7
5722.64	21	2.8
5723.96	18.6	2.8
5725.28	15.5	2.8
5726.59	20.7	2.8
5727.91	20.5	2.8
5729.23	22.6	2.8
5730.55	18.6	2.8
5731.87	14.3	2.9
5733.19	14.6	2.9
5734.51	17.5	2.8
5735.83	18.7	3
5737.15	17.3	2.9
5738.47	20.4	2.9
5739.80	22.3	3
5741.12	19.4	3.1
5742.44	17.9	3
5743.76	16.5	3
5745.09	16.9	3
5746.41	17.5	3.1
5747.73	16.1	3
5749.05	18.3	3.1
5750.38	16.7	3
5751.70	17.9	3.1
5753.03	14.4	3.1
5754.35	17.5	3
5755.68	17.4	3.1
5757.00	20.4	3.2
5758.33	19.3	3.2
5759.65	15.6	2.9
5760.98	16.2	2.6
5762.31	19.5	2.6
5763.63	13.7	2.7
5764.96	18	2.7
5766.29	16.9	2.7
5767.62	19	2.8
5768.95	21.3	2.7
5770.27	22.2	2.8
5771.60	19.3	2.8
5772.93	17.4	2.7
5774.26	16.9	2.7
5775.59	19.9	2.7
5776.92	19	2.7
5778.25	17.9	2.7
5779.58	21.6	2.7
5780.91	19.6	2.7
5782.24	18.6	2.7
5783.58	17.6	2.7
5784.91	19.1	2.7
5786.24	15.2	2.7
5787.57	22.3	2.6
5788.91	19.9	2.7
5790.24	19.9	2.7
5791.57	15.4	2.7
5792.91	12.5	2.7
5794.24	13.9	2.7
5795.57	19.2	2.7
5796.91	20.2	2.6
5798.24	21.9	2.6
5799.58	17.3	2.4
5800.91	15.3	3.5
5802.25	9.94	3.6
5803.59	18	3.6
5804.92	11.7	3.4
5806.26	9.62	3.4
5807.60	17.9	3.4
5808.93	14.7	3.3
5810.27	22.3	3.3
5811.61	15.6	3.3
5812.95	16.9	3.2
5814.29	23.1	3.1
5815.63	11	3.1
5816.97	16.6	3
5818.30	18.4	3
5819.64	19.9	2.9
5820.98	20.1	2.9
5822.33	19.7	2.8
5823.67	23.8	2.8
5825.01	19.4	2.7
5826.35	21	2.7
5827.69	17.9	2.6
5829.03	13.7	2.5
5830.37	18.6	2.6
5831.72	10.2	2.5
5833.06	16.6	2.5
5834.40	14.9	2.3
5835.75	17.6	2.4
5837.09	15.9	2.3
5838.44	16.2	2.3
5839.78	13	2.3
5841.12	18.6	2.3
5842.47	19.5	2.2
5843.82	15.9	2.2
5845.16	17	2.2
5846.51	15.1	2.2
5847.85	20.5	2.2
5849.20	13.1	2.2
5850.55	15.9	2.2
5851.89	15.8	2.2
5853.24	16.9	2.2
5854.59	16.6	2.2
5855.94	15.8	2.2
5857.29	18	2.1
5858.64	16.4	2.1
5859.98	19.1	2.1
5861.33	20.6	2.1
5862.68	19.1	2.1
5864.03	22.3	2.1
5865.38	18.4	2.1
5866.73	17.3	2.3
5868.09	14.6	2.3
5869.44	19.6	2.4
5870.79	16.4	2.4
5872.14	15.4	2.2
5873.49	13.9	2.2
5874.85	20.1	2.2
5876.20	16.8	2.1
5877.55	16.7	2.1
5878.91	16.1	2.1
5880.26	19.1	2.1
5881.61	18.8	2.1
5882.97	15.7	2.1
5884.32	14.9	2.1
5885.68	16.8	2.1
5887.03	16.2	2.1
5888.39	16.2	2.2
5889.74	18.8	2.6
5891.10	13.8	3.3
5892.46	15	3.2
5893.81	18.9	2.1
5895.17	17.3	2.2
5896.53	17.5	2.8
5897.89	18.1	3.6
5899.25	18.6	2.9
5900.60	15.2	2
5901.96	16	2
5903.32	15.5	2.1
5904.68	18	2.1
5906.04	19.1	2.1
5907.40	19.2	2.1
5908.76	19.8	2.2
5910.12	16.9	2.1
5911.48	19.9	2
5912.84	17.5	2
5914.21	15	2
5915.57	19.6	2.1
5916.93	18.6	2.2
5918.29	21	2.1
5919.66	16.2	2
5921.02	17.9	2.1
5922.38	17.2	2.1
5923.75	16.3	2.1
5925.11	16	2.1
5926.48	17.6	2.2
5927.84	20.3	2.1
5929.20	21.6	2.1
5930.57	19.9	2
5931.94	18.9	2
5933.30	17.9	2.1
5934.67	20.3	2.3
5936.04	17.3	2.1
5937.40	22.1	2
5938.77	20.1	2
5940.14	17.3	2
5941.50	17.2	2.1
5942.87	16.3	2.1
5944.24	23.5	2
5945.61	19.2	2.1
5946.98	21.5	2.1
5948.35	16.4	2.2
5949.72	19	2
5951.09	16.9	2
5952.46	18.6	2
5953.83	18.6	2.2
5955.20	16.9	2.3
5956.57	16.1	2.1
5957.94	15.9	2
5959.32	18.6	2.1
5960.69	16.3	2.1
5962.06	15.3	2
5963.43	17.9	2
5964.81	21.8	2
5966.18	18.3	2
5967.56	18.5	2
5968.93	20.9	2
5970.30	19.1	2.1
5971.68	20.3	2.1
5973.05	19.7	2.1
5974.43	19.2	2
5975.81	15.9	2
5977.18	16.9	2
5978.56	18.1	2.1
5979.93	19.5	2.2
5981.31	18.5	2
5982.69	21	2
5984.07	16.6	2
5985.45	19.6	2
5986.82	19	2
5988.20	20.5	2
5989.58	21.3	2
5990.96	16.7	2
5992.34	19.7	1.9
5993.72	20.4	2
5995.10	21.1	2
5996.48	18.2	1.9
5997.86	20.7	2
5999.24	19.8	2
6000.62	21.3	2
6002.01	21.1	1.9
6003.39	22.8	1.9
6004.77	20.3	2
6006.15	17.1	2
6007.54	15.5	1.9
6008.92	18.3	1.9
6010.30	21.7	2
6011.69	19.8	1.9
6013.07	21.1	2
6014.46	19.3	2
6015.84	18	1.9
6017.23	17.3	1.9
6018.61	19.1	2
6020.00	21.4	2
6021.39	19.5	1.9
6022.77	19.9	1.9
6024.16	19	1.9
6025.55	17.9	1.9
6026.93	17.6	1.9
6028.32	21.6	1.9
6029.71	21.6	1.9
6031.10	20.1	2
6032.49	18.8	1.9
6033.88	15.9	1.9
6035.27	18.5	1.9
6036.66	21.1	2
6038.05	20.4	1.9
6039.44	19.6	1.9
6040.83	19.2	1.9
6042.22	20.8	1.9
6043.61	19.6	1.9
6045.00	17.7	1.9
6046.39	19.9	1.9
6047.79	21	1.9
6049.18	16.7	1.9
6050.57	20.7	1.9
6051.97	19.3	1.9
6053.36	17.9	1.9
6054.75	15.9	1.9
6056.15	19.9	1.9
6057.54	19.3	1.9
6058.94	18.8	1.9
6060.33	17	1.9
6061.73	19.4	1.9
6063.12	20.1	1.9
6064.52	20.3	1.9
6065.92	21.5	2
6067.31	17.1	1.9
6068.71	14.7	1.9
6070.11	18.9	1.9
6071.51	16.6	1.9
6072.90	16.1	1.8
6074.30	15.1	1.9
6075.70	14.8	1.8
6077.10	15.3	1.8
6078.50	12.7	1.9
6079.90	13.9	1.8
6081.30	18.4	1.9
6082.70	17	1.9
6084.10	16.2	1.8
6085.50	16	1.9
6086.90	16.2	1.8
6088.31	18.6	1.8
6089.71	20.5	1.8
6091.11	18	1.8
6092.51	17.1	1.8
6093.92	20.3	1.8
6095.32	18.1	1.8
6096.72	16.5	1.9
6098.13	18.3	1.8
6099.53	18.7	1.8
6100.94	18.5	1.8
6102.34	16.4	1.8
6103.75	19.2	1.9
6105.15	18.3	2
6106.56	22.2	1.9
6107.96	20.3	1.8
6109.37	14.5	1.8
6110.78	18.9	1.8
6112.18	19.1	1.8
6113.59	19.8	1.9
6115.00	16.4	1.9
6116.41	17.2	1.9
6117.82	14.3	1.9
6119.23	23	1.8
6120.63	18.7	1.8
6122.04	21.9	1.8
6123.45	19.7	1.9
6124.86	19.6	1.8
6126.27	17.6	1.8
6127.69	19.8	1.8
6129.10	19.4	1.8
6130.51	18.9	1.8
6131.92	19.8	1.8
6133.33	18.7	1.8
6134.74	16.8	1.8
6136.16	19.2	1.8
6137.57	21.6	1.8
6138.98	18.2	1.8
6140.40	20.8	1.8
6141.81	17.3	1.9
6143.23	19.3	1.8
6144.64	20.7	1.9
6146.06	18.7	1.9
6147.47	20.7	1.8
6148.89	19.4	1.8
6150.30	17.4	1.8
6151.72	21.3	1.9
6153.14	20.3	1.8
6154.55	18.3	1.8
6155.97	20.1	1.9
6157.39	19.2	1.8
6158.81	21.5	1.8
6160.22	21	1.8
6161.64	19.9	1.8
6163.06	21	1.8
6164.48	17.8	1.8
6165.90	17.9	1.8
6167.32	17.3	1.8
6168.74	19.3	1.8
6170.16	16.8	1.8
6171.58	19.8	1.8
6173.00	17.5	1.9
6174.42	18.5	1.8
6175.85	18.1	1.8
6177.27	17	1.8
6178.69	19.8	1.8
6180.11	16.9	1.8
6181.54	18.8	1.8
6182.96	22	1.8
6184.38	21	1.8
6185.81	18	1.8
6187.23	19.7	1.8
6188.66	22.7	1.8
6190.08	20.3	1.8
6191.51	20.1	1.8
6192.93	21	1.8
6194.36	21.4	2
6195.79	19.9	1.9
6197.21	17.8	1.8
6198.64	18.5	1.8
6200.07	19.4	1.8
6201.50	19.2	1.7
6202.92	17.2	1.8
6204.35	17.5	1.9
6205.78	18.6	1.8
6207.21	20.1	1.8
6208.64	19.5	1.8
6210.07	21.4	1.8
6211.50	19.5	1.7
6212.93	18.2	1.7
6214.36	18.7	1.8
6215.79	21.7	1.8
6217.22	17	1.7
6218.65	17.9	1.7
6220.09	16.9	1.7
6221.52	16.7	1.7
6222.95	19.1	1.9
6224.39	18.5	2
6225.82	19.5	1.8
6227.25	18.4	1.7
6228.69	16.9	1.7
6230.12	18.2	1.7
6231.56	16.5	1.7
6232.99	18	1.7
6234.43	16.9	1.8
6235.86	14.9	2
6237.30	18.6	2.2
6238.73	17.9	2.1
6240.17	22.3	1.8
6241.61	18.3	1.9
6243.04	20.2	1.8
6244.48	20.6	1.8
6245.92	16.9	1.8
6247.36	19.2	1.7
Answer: 0.07 mag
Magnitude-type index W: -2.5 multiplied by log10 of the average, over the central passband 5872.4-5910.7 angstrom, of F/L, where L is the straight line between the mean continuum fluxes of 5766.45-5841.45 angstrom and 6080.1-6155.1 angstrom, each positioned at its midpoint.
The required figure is 0.05 mag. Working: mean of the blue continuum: 17.6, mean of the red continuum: 18.7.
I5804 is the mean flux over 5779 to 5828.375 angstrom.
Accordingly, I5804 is 17.8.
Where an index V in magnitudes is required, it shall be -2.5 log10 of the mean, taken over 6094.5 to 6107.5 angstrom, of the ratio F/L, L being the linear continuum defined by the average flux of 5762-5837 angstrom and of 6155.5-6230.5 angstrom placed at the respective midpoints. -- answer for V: 0.01 mag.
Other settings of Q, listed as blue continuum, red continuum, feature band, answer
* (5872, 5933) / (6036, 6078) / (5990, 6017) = -0.08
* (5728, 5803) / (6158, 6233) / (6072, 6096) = 0.12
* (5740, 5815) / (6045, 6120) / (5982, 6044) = -0.10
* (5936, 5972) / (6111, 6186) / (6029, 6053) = -0.04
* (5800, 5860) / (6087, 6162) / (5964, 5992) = -0.07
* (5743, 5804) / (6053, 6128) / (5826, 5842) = 0.11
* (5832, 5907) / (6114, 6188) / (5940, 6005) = -0.07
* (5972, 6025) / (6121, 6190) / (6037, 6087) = 0.08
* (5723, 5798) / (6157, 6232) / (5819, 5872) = 0.05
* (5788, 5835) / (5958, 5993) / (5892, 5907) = 0.04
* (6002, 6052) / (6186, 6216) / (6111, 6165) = 0.01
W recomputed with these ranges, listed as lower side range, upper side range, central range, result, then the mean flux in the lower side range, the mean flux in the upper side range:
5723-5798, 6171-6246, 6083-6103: 0.05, 18.2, 18.9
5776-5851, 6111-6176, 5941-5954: -0.04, 17.3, 19.1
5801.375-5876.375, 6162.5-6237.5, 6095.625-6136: -0.02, 17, 18.7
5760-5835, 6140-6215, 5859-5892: 0.04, 17.6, 19.3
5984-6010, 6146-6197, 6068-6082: 0.24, 19.6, 19.5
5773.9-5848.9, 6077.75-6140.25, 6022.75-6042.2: -0.08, 17.4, 18.3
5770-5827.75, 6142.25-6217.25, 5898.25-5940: 0.00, 17.9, 19.3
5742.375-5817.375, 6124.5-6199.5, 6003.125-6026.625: -0.03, 17.5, 19.3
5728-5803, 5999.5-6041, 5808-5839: 0.04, 18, 19.5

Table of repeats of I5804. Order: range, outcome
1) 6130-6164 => 19.6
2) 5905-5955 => 18.6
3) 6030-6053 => 19.3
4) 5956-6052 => 19.2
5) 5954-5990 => 18.5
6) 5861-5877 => 17.8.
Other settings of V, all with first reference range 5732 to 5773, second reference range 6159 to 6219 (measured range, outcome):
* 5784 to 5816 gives 0.07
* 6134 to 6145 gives -0.01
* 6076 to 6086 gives 0.21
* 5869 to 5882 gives 0.06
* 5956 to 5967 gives 0.06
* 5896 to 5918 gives 0.03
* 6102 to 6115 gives 0.02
